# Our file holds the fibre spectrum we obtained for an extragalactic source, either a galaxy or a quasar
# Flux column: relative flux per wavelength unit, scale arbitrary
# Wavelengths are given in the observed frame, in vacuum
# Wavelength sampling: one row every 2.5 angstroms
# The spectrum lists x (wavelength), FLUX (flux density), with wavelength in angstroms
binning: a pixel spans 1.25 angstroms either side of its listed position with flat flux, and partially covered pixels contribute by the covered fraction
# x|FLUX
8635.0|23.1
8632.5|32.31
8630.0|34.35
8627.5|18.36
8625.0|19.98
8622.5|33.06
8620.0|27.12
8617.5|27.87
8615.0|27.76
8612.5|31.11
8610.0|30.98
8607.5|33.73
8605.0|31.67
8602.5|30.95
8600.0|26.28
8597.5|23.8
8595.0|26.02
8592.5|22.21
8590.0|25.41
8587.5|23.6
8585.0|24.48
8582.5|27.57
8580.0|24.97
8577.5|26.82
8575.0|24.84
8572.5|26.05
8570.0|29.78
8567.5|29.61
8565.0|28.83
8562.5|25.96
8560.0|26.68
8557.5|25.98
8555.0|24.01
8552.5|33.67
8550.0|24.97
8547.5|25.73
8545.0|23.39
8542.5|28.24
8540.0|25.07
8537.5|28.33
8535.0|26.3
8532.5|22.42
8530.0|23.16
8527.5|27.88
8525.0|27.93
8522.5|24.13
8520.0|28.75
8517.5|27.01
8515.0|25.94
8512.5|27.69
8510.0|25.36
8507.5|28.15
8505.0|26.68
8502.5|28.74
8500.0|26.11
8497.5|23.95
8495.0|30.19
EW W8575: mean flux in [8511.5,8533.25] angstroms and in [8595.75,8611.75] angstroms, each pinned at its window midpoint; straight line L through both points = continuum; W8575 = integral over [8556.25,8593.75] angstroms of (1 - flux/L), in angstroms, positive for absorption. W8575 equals 2.80 angstroms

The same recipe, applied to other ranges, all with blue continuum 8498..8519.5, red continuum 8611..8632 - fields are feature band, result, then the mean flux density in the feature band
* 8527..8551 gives 1.4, 25.5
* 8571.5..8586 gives 0.8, 25.8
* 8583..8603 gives 1.6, 25.2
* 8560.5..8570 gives -0.3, 28.2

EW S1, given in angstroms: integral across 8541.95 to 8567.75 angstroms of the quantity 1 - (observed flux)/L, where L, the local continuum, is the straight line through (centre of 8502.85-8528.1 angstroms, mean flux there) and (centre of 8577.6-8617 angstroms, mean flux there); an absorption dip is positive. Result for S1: 0.28 angstroms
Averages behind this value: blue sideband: 27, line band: 26.9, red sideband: 27.4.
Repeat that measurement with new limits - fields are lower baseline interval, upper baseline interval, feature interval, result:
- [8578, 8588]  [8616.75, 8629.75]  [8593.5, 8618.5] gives -3.2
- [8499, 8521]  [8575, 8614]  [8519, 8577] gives 1.3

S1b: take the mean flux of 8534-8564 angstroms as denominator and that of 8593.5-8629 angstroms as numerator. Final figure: 1.05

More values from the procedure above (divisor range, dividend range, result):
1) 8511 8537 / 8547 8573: 1.05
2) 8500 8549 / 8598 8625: 1.12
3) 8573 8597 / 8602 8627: 1.16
